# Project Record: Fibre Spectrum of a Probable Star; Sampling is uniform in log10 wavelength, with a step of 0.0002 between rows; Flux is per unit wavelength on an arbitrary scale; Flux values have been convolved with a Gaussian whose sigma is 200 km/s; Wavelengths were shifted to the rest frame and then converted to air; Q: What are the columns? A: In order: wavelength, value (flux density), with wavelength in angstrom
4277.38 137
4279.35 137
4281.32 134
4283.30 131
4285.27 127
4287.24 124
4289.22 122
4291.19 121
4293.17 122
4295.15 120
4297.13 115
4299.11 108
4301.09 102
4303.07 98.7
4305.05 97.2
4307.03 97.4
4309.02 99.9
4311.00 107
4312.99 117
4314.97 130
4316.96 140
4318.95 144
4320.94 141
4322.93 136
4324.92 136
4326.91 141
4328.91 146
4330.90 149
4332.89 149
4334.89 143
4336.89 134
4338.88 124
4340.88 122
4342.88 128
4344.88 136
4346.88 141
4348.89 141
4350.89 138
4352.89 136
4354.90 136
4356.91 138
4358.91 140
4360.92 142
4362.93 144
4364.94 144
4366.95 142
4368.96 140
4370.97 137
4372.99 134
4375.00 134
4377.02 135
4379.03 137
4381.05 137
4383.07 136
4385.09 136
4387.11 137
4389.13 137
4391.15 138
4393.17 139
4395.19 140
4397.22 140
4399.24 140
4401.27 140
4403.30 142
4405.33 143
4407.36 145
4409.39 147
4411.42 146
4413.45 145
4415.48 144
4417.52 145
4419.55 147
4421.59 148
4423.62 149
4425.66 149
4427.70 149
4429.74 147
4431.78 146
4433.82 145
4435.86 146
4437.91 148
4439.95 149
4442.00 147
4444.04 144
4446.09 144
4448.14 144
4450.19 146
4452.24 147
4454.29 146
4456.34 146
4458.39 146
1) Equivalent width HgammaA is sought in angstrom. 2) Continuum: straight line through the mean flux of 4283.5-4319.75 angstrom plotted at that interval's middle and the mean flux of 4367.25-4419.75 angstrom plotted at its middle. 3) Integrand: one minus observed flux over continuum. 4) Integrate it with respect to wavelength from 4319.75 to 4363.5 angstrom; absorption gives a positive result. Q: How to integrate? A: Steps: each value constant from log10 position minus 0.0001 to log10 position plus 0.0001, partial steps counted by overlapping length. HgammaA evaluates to -4.0 angstrom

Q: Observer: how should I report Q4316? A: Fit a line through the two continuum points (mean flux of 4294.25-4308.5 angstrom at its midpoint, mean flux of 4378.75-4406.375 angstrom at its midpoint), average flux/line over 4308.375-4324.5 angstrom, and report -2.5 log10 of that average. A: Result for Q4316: -0.15 mag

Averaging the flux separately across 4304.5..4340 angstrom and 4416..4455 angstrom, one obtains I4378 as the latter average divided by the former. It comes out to 1.13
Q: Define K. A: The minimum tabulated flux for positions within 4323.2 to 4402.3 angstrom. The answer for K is 122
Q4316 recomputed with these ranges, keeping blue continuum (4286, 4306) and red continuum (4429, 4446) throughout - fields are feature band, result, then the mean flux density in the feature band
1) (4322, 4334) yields -0.18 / 143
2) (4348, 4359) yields -0.09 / 138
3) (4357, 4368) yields -0.11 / 142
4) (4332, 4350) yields -0.10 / 135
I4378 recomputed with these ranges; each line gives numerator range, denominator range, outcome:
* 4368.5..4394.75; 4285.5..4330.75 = 1.12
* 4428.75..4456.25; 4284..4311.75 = 1.31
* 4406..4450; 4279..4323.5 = 1.22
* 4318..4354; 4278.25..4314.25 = 1.19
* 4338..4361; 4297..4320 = 1.19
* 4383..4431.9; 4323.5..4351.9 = 1.04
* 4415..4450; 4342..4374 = 1.06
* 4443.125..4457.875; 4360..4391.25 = 1.05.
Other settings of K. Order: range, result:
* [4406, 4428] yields 144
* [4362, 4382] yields 134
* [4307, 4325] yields 97.4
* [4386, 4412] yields 137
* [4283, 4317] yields 97.2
